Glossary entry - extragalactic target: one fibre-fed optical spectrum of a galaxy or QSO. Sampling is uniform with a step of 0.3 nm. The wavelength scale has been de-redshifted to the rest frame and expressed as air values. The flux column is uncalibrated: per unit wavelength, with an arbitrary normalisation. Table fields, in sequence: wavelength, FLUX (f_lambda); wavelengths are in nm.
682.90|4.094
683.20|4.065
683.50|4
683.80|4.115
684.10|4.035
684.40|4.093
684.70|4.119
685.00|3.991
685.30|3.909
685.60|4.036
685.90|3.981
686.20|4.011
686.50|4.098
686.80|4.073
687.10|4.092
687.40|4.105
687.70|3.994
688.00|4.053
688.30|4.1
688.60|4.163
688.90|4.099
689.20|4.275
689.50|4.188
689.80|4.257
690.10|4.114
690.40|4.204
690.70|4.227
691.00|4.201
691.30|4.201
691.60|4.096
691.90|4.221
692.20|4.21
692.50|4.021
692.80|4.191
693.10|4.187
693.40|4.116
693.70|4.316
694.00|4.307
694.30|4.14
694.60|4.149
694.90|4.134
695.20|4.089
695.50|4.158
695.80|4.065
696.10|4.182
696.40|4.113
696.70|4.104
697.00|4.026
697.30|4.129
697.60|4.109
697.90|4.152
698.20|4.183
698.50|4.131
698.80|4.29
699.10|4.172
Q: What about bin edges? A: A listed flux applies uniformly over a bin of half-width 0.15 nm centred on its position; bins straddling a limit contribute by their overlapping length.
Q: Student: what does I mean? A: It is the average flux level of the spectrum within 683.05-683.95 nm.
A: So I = 4.06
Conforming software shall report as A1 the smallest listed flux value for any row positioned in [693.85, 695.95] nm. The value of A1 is 4.065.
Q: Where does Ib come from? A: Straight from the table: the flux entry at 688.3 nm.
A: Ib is 4.1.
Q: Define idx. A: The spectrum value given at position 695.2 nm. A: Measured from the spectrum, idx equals 4.089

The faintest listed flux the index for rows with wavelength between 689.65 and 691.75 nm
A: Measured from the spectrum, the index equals 4.096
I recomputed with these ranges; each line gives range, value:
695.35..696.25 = 4.14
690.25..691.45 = 4.21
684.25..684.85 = 4.11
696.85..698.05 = 4.1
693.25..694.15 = 4.25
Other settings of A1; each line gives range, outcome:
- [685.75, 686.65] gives 3.981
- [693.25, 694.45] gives 4.116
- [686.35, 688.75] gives 3.994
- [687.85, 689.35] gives 4.053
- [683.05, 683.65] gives 4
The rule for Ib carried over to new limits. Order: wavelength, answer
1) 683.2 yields 4.065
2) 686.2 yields 4.011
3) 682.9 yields 4.094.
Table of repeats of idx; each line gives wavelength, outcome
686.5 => 4.098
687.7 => 3.994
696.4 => 4.113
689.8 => 4.257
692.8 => 4.191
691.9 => 4.221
